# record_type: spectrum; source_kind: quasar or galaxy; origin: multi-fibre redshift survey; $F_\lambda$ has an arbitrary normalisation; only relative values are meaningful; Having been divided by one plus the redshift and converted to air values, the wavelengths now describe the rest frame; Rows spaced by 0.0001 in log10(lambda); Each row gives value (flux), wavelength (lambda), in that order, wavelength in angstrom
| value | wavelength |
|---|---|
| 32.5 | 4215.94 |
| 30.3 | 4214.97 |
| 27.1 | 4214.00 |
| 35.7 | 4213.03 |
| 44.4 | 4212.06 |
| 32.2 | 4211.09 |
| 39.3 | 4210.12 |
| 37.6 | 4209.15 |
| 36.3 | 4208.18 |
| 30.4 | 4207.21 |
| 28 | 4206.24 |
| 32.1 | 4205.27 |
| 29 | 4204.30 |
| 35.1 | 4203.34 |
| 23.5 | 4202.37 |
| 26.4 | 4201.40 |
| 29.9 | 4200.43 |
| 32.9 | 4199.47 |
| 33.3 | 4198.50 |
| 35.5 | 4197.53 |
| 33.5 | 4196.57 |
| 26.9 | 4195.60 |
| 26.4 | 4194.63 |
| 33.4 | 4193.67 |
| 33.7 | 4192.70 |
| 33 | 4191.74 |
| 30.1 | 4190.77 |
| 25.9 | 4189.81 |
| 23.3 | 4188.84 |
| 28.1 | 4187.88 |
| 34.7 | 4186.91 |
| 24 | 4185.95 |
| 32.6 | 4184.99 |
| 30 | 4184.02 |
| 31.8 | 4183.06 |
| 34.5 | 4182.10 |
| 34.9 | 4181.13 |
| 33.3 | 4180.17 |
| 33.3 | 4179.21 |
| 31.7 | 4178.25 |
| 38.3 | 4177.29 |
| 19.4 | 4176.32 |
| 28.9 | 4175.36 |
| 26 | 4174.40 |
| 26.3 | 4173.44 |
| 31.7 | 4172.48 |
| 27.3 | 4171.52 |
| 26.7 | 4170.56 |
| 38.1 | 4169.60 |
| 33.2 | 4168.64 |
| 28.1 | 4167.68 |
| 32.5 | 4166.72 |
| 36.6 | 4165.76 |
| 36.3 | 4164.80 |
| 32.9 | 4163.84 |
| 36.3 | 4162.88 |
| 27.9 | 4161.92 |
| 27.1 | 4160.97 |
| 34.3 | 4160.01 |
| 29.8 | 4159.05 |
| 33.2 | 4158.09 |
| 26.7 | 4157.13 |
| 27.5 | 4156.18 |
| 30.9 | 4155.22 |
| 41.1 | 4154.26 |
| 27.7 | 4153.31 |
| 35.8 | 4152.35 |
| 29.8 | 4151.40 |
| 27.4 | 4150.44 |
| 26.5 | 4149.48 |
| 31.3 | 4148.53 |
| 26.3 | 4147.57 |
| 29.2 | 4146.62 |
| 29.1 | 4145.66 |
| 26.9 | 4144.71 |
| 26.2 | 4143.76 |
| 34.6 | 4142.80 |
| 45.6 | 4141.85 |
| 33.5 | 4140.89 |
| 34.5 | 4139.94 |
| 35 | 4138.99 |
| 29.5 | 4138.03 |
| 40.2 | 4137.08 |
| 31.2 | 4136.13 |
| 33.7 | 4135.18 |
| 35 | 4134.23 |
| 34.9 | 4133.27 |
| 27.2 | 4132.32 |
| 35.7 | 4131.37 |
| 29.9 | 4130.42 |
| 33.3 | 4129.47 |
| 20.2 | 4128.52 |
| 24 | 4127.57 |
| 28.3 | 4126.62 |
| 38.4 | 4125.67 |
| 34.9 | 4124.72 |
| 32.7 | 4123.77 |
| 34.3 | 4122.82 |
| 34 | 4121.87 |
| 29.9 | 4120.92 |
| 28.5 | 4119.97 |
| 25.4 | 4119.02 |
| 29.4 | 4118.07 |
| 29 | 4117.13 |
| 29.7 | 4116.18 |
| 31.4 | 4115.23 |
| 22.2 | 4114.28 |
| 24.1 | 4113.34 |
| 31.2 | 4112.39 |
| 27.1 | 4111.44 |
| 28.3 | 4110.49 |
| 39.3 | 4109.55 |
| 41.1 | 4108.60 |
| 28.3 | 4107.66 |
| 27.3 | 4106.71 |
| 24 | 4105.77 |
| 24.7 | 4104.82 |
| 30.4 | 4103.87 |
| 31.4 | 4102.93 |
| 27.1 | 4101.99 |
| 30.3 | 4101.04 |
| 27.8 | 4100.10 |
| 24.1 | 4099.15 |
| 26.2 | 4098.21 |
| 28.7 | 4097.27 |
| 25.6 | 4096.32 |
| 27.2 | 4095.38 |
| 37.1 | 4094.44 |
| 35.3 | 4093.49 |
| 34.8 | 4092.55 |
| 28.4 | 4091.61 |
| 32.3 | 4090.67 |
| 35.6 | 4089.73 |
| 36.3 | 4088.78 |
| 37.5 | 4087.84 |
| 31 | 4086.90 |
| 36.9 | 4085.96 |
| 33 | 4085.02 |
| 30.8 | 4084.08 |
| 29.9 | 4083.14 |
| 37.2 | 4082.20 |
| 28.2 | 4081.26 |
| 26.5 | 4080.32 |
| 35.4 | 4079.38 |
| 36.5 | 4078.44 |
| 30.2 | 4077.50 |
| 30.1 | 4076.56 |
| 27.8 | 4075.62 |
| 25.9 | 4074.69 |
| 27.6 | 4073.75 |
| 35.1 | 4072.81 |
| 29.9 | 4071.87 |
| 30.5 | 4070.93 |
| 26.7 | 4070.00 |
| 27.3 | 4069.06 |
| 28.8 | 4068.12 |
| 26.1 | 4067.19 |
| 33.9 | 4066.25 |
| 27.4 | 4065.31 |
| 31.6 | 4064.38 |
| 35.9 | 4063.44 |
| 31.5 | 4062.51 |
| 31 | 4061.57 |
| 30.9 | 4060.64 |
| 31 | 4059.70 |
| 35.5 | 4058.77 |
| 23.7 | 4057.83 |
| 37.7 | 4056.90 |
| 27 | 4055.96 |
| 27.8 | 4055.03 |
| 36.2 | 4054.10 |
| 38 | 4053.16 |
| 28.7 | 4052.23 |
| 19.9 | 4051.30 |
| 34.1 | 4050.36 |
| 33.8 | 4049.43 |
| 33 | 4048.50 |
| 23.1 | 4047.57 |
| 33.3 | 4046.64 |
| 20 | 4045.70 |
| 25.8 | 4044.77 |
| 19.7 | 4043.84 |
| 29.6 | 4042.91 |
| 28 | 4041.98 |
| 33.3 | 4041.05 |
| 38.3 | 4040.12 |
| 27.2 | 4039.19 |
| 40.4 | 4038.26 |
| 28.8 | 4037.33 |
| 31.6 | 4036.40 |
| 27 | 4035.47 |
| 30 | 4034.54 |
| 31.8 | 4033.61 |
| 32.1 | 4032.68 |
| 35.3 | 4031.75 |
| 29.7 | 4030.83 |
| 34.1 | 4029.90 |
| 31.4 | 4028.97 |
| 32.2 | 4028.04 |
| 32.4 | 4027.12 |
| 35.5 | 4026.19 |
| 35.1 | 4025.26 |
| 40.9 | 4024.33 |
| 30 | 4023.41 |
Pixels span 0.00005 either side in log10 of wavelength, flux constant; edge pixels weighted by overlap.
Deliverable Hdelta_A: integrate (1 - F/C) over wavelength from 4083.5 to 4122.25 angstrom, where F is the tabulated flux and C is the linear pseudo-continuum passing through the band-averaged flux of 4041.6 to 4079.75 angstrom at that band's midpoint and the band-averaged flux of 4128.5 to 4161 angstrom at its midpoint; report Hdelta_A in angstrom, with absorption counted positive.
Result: 0.60 angstrom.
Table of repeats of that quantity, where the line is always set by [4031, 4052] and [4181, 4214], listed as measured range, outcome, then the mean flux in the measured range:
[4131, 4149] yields -1.0 angstrom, 32.6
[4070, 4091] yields -1.1 angstrom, 31.9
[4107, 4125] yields 0.1 angstrom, 30.5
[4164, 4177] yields 0.4 angstrom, 30.3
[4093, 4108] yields 1.0 angstrom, 28.5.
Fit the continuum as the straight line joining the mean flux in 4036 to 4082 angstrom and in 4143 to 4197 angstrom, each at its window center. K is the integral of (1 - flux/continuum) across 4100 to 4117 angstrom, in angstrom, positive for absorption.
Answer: 0.6 angstrom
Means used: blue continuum 30.2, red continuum 30.5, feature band 29.2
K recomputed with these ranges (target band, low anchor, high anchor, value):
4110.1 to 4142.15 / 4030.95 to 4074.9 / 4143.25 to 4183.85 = -0.6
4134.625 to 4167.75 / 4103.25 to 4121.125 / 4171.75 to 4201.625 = -2.4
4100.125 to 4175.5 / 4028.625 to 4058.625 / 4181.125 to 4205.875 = -1.0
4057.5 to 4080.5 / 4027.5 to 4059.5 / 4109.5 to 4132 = 0.0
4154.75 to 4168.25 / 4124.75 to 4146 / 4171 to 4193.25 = -0.2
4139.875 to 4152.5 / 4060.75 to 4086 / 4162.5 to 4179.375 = 0.1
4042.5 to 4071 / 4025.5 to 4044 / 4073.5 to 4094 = 2.0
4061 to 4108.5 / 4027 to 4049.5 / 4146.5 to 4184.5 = 0.1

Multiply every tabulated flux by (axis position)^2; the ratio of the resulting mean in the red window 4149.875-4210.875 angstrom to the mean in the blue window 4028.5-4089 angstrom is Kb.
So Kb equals 1.07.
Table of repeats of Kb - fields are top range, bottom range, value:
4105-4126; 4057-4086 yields 1.01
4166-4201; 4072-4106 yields 1.04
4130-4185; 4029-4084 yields 1.09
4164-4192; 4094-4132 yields 1.07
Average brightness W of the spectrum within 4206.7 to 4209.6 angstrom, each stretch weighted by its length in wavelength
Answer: 34.6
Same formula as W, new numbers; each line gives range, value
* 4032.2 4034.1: 31.9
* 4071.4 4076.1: 29.3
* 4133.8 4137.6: 35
